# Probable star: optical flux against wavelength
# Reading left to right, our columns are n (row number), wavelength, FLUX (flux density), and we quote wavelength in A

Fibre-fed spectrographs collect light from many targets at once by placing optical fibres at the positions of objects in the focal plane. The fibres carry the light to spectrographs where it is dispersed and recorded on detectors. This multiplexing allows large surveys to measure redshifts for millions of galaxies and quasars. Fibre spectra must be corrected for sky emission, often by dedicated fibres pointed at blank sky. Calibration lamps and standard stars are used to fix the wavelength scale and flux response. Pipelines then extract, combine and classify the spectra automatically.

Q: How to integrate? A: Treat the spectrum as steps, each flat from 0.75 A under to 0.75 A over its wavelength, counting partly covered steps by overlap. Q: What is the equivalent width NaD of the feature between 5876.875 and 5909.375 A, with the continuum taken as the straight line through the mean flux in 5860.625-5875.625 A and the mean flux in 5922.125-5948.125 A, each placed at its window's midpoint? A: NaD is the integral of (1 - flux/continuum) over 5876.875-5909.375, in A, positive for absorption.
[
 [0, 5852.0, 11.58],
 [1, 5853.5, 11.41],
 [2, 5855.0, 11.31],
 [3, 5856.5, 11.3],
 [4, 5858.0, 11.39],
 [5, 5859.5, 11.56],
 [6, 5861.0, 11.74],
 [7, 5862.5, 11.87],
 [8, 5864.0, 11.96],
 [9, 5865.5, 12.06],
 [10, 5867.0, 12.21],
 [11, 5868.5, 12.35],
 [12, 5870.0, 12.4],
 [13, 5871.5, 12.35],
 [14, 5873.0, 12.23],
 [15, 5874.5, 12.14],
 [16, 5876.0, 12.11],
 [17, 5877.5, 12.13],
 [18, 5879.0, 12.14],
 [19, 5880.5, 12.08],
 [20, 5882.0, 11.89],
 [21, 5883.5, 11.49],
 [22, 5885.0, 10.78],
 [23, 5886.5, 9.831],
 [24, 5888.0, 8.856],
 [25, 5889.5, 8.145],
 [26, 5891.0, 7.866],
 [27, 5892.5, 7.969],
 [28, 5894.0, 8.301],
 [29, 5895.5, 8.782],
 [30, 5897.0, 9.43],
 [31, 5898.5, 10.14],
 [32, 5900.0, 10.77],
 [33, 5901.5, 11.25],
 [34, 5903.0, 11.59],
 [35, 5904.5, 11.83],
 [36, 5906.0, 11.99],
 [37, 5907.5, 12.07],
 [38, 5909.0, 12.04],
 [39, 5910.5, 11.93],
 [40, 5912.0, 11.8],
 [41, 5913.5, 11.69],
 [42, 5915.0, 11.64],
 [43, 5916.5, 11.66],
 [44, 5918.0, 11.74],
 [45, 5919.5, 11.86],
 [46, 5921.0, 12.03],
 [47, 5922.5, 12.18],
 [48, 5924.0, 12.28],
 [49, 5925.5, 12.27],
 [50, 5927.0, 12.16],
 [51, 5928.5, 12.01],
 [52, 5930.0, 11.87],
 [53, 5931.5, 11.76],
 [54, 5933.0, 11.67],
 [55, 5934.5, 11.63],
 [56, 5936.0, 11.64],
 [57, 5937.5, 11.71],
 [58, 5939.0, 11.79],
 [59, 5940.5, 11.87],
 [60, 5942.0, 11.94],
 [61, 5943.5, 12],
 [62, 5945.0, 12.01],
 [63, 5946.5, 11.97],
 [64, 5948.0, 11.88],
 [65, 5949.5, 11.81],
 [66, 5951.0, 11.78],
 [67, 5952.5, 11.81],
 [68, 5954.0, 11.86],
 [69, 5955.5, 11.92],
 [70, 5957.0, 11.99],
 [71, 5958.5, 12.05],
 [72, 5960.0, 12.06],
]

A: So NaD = 4.2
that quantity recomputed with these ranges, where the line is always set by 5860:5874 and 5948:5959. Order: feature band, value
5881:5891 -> 1.68 A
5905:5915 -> 0.09 A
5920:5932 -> -0.11 A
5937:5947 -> 0.01 A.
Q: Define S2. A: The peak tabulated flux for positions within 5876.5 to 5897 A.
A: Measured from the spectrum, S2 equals 12.14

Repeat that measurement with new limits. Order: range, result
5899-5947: 12.28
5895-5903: 11.59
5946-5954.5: 11.97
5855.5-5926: 12.4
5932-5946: 12.01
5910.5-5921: 12.03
